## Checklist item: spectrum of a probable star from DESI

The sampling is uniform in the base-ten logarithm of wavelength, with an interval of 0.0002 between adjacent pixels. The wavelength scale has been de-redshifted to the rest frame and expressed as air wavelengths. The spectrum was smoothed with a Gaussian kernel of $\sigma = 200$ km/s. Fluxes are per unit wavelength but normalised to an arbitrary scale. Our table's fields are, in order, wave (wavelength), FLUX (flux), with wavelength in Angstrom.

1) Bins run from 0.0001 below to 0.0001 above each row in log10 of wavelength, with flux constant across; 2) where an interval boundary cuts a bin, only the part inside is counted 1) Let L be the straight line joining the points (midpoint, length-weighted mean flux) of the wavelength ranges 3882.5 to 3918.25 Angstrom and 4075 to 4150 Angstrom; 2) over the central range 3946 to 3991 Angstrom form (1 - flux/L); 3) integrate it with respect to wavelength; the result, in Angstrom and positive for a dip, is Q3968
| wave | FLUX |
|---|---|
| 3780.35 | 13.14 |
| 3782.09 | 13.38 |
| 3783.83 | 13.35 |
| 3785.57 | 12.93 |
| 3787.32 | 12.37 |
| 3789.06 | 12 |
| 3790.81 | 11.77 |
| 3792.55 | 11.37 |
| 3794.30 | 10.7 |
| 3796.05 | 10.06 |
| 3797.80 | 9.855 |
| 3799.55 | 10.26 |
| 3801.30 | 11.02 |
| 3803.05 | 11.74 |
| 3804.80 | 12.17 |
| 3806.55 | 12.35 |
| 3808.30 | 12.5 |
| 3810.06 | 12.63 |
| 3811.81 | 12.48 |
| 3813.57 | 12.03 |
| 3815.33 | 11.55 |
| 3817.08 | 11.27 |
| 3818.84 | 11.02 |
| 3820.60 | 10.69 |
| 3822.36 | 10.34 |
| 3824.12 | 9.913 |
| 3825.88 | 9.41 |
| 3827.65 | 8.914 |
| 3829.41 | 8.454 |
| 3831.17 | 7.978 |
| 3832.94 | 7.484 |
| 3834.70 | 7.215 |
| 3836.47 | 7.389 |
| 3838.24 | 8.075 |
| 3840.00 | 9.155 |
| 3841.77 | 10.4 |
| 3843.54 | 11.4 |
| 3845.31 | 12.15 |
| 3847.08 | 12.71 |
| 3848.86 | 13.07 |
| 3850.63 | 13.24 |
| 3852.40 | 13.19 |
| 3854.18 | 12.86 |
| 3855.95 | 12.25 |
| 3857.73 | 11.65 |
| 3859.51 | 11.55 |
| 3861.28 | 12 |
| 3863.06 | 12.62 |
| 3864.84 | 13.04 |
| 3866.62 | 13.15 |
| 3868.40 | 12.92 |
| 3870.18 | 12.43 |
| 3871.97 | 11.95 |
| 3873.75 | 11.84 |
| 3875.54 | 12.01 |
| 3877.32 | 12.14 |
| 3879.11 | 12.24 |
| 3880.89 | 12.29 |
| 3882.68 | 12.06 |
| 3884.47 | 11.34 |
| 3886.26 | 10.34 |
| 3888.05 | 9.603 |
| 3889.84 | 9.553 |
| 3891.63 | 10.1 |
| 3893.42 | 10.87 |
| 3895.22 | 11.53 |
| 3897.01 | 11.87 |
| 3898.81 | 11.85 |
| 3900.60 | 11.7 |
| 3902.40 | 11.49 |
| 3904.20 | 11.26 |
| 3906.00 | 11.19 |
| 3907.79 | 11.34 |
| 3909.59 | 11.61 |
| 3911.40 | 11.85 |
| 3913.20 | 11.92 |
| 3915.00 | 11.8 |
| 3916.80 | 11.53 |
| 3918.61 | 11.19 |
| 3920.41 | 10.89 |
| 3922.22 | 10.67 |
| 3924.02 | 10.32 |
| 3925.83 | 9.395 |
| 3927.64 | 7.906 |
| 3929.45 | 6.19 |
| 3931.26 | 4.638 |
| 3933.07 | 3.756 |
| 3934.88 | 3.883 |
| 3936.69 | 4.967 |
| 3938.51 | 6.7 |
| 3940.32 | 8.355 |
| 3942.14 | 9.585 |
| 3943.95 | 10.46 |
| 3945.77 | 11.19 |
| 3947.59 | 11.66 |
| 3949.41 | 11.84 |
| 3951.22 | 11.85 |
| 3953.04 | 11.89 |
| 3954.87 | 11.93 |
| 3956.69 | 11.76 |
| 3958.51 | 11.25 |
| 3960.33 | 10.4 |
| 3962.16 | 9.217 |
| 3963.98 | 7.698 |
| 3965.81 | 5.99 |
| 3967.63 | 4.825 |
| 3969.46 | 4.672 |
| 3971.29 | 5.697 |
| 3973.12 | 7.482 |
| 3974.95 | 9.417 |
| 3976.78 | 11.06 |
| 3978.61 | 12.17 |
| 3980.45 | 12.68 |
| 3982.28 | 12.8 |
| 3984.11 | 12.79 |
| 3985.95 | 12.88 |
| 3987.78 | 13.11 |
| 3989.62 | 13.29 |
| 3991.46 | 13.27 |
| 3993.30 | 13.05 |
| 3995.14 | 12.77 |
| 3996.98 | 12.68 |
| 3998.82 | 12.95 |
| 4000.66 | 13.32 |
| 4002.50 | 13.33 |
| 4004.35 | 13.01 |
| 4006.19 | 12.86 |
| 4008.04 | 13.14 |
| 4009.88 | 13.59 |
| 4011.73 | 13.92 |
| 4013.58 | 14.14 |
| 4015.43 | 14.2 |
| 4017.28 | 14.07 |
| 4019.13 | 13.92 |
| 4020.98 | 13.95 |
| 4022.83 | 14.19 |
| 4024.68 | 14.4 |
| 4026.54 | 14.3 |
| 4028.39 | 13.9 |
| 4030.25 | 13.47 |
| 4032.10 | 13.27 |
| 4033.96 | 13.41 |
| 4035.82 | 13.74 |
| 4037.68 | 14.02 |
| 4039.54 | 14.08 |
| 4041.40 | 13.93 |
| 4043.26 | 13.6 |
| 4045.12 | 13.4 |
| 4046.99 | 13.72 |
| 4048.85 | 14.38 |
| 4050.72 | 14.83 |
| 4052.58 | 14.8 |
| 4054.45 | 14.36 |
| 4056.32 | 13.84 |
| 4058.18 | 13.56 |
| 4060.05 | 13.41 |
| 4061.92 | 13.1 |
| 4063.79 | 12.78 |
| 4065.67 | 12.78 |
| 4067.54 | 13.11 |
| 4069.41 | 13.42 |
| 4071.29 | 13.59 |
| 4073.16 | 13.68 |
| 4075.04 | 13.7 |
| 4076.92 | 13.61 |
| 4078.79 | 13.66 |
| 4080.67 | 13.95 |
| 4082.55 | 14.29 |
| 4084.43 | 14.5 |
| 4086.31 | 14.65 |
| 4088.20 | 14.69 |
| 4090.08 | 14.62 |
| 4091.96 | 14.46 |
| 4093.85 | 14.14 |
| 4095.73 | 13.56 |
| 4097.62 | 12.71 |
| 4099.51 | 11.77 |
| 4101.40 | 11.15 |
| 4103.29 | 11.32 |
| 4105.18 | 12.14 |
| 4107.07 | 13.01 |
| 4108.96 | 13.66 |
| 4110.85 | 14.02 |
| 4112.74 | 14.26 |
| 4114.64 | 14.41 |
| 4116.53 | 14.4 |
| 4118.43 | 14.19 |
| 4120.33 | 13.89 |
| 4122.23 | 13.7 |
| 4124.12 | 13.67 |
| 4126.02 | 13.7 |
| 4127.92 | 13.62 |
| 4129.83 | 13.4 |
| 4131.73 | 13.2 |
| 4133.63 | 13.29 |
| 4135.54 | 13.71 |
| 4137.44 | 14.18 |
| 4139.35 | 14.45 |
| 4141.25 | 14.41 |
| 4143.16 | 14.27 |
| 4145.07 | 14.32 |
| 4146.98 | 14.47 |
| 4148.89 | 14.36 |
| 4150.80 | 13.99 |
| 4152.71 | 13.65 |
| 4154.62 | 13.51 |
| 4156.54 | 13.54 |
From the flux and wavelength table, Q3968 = 6.1 Angstrom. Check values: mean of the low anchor 11.2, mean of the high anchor 13.7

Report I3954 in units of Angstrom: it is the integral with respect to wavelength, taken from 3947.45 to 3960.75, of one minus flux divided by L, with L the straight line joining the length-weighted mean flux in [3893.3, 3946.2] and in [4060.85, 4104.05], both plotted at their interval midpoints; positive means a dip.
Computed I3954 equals -1.4 Angstrom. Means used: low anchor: 9.69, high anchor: 13.5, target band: 11.6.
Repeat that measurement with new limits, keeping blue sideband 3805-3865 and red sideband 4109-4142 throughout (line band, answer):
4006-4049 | -3.0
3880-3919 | 1.1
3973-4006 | 0.2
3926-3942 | 7.8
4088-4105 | 0.7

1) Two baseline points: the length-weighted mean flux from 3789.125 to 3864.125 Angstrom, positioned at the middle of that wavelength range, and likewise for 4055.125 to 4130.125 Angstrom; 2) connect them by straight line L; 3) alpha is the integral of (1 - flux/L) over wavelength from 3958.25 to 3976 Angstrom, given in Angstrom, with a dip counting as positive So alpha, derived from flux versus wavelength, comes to 6.9 Angstrom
